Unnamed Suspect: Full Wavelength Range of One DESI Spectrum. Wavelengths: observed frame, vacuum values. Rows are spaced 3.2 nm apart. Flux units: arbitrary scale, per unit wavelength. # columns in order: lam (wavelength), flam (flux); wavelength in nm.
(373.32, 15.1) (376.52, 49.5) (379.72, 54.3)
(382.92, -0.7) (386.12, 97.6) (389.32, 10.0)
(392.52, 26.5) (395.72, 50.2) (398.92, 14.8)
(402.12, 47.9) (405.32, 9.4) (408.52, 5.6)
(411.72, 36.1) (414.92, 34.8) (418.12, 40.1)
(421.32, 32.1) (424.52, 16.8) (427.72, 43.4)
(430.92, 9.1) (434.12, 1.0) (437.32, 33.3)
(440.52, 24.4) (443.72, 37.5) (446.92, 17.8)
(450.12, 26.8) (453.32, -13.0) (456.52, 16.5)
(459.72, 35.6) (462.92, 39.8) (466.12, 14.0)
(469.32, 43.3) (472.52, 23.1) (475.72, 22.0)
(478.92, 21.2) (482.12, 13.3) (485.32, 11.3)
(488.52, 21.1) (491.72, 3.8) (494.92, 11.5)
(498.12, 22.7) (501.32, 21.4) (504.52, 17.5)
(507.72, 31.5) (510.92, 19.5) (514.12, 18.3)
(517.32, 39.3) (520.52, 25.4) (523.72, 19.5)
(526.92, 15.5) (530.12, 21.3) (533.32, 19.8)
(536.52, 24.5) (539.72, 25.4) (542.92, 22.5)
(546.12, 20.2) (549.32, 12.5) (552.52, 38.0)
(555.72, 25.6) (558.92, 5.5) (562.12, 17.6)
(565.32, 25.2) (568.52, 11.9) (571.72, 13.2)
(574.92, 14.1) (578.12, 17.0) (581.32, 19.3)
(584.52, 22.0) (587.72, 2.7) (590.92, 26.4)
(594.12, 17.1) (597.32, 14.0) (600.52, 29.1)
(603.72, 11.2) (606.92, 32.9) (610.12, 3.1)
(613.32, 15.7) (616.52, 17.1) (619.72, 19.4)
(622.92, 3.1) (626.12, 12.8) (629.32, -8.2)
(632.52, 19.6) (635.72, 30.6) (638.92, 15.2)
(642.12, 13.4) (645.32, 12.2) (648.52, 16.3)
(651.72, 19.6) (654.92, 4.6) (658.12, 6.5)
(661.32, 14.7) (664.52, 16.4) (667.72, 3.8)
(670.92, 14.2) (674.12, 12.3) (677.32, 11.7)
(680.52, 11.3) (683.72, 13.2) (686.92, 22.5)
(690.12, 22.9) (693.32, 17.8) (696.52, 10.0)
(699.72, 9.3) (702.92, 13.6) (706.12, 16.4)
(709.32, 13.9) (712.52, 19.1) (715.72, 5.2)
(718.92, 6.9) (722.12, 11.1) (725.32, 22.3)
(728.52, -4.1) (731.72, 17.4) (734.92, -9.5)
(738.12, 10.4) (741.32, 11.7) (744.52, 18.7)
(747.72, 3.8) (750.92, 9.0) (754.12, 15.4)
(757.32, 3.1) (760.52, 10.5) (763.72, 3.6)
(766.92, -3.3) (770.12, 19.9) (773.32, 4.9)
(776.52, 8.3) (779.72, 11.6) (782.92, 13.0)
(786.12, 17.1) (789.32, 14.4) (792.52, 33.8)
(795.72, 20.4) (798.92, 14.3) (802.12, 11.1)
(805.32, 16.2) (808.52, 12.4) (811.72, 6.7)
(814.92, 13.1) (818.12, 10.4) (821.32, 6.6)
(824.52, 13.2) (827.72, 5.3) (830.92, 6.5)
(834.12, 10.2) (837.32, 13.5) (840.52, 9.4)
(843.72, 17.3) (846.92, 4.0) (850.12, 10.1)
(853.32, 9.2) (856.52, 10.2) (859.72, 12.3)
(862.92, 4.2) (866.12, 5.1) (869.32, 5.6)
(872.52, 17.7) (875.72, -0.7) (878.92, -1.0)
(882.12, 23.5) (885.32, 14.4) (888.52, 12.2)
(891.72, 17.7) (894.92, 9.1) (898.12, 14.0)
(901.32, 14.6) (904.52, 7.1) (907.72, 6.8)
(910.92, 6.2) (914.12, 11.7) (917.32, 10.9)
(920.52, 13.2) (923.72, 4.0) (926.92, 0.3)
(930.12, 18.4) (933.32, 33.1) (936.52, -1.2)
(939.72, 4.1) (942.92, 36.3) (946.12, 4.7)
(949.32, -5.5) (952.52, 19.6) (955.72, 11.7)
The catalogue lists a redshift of 0.08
